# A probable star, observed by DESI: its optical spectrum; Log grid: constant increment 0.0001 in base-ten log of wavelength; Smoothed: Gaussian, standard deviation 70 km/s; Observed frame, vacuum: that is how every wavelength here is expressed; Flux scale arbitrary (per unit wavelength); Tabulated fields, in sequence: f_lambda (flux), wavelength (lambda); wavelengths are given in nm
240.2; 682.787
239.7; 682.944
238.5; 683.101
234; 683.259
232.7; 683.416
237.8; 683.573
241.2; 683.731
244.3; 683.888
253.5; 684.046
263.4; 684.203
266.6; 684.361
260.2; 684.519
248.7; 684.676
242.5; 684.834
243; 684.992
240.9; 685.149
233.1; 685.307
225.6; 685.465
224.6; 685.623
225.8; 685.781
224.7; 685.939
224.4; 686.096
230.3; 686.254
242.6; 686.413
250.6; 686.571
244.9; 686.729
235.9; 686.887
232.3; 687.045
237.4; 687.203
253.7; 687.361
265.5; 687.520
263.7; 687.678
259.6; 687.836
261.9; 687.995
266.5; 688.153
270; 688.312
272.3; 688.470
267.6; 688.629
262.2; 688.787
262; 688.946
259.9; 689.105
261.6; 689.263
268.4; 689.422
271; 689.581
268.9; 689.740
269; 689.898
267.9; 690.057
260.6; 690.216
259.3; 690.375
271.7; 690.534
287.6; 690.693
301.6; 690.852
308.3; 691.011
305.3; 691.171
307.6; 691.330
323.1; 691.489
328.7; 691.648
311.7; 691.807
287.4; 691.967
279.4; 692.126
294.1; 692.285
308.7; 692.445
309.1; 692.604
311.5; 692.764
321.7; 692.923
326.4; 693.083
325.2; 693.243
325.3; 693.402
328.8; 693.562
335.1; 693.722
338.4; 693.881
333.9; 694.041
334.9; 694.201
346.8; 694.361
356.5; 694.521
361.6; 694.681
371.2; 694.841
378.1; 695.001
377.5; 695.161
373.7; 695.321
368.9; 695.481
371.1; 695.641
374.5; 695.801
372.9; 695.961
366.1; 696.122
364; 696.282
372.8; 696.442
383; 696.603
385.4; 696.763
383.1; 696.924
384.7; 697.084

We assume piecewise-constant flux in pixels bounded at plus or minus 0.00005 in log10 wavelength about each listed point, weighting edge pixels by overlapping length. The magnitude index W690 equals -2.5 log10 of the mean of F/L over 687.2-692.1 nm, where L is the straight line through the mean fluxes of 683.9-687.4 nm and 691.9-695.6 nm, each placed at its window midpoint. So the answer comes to 0.04 mag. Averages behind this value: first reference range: 241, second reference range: 335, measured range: 277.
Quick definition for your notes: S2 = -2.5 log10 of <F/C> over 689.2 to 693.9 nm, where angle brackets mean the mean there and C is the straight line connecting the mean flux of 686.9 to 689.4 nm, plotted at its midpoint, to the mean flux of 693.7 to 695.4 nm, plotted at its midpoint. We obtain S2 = 0.04 mag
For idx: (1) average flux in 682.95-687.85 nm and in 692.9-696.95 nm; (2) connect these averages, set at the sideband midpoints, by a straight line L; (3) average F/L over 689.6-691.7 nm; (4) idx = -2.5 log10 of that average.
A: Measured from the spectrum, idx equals 0.06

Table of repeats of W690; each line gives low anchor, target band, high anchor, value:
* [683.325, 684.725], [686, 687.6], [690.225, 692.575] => 0.11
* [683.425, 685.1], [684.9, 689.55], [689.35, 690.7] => 0.04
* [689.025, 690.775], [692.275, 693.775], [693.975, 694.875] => 0.02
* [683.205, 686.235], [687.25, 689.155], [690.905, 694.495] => 0.04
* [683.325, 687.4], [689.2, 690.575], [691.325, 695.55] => 0.10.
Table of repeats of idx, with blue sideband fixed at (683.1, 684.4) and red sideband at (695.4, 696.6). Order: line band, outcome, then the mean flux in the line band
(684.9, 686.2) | 0.146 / 230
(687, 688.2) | 0.119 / 255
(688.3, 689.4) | 0.126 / 265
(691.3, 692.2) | 0.071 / 307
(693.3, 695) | 0.023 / 345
